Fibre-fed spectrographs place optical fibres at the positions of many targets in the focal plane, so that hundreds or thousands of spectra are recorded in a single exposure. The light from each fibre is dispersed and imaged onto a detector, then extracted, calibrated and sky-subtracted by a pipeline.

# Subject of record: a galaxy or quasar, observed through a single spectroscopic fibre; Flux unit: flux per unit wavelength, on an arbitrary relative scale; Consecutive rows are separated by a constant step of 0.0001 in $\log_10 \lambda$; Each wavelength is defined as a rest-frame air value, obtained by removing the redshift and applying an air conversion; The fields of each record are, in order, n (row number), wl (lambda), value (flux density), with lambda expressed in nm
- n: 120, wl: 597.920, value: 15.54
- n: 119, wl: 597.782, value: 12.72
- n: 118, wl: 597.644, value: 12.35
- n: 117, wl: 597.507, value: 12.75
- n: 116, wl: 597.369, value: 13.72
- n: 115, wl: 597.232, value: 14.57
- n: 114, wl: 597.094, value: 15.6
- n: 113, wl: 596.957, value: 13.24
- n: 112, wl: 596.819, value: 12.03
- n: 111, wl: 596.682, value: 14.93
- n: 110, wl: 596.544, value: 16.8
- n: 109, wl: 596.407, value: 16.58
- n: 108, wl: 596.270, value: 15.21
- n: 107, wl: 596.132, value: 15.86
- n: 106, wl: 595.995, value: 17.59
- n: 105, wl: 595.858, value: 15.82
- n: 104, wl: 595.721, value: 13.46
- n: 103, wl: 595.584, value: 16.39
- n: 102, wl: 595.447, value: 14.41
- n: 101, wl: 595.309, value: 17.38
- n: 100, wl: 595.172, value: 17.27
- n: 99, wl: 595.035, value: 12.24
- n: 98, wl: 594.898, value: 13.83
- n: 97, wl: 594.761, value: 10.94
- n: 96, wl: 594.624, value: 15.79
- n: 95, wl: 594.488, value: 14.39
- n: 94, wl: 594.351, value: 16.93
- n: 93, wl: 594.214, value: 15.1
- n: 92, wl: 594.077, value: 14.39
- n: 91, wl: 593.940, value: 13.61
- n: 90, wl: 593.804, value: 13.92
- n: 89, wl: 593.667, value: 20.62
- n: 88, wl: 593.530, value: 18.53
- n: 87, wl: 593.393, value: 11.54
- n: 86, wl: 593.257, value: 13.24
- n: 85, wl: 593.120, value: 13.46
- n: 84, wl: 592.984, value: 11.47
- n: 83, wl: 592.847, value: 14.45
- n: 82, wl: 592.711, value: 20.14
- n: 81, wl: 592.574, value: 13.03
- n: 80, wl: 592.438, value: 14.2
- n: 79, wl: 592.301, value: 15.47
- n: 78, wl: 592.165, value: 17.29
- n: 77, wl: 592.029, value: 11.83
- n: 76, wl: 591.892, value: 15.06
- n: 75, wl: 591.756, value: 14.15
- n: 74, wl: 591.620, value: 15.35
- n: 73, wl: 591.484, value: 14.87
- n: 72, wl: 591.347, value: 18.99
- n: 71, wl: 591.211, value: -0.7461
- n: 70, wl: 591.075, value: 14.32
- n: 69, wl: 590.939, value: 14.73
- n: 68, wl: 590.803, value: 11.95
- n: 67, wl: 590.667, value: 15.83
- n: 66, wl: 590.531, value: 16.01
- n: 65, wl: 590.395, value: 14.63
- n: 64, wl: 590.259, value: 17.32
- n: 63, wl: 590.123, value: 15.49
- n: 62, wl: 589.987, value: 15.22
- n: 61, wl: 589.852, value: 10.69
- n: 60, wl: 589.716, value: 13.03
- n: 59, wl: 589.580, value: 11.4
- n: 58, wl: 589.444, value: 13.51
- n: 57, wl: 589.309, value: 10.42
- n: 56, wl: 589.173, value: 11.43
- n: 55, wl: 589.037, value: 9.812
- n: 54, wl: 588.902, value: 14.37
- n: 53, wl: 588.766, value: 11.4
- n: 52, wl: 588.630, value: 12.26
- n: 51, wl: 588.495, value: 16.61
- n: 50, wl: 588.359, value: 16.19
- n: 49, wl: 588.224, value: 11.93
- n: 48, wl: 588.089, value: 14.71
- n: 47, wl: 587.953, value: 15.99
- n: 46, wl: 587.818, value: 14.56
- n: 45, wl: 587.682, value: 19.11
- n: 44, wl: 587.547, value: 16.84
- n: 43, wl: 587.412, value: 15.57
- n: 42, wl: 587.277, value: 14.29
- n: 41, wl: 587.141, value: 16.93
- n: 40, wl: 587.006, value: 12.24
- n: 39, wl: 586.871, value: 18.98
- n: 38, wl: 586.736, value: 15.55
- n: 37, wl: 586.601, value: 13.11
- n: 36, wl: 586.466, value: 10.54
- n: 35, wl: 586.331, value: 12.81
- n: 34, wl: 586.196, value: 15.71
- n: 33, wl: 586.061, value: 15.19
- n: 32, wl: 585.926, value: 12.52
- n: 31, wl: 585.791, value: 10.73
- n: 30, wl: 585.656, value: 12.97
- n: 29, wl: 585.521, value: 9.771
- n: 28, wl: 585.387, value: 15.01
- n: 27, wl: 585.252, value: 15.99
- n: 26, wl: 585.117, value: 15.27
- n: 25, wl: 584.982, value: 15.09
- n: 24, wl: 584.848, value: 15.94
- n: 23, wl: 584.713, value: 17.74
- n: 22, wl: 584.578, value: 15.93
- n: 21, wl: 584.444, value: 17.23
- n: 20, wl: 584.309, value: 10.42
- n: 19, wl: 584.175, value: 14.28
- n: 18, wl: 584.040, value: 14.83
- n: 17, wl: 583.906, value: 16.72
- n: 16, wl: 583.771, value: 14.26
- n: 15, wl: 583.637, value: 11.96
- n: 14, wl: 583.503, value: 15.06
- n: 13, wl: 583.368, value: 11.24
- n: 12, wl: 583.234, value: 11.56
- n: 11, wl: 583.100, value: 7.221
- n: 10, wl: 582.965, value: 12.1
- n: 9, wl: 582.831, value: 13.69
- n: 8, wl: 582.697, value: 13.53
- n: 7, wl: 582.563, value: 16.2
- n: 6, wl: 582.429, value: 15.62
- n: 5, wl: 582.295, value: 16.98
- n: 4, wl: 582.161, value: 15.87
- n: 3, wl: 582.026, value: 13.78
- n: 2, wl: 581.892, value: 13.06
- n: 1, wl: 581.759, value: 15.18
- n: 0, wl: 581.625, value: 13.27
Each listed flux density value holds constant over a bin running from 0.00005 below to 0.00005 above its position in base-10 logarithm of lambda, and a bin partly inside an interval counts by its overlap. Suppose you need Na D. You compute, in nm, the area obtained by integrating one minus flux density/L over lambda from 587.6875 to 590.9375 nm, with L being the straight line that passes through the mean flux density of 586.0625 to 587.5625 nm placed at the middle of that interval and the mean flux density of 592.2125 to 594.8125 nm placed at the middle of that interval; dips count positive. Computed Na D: 0.21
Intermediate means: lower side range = 14.7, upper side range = 14.8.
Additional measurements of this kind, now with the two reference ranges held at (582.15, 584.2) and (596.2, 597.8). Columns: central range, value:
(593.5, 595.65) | -0.17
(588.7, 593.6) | 0.11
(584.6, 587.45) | -0.11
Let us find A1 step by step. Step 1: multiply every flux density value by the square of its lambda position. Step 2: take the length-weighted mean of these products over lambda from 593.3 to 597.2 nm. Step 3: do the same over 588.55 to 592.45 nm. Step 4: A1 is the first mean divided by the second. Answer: 1.1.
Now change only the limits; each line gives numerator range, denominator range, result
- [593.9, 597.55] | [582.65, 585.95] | 1.13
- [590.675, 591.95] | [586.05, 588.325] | 0.90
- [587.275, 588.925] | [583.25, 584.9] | 1.04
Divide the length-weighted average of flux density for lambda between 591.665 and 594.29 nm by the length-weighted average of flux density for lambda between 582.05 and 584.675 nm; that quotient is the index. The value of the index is 1.1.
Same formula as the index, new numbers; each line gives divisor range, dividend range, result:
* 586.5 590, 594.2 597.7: 1.06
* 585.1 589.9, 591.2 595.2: 1.05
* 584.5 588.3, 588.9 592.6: 0.92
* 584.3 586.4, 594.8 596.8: 1.07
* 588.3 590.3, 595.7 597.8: 1.11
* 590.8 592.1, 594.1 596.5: 1.16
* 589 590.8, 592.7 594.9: 1.10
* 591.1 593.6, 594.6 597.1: 1.07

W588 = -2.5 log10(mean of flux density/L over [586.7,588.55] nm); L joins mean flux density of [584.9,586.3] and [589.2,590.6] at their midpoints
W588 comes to -0.141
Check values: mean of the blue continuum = 13.8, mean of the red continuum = 13.7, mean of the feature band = 15.7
